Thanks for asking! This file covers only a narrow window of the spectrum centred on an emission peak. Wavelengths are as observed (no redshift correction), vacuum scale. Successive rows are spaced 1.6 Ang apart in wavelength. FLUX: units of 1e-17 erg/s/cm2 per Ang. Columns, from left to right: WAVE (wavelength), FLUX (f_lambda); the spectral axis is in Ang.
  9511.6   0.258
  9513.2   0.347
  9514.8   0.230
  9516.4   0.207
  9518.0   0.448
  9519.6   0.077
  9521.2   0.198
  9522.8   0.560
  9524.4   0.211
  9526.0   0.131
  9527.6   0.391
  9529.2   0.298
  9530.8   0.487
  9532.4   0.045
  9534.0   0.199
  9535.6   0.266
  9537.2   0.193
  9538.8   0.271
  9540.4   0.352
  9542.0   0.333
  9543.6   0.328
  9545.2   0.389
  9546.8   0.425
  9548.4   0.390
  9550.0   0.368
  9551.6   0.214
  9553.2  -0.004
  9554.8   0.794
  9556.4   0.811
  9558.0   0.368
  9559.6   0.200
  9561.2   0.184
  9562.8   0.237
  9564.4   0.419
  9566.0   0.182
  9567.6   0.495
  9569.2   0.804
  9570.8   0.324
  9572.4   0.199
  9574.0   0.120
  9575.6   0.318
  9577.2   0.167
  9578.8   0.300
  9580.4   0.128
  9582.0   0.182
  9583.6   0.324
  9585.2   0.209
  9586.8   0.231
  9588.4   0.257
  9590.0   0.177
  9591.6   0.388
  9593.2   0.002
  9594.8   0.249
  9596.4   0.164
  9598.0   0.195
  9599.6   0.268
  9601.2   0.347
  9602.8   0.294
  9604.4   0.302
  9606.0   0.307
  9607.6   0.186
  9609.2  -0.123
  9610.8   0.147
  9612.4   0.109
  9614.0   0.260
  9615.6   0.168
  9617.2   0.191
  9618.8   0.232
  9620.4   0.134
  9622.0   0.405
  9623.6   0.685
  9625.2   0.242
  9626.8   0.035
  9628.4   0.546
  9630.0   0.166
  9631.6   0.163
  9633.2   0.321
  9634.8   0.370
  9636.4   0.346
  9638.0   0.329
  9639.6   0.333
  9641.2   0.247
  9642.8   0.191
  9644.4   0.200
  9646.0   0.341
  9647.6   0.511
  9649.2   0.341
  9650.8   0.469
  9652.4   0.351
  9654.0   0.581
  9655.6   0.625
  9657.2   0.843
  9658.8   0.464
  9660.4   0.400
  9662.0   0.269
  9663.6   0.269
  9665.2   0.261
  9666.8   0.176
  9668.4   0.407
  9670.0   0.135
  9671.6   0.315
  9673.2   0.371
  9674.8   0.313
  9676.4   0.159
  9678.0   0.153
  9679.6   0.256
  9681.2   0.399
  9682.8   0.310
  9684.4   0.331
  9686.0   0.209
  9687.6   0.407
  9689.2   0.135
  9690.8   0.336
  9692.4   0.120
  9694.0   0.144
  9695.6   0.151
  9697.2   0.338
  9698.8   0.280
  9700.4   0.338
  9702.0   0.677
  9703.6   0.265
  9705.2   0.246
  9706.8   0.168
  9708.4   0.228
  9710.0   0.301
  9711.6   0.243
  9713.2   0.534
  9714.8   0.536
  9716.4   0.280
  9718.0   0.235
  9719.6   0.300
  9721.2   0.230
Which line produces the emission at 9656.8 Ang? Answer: [O III]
